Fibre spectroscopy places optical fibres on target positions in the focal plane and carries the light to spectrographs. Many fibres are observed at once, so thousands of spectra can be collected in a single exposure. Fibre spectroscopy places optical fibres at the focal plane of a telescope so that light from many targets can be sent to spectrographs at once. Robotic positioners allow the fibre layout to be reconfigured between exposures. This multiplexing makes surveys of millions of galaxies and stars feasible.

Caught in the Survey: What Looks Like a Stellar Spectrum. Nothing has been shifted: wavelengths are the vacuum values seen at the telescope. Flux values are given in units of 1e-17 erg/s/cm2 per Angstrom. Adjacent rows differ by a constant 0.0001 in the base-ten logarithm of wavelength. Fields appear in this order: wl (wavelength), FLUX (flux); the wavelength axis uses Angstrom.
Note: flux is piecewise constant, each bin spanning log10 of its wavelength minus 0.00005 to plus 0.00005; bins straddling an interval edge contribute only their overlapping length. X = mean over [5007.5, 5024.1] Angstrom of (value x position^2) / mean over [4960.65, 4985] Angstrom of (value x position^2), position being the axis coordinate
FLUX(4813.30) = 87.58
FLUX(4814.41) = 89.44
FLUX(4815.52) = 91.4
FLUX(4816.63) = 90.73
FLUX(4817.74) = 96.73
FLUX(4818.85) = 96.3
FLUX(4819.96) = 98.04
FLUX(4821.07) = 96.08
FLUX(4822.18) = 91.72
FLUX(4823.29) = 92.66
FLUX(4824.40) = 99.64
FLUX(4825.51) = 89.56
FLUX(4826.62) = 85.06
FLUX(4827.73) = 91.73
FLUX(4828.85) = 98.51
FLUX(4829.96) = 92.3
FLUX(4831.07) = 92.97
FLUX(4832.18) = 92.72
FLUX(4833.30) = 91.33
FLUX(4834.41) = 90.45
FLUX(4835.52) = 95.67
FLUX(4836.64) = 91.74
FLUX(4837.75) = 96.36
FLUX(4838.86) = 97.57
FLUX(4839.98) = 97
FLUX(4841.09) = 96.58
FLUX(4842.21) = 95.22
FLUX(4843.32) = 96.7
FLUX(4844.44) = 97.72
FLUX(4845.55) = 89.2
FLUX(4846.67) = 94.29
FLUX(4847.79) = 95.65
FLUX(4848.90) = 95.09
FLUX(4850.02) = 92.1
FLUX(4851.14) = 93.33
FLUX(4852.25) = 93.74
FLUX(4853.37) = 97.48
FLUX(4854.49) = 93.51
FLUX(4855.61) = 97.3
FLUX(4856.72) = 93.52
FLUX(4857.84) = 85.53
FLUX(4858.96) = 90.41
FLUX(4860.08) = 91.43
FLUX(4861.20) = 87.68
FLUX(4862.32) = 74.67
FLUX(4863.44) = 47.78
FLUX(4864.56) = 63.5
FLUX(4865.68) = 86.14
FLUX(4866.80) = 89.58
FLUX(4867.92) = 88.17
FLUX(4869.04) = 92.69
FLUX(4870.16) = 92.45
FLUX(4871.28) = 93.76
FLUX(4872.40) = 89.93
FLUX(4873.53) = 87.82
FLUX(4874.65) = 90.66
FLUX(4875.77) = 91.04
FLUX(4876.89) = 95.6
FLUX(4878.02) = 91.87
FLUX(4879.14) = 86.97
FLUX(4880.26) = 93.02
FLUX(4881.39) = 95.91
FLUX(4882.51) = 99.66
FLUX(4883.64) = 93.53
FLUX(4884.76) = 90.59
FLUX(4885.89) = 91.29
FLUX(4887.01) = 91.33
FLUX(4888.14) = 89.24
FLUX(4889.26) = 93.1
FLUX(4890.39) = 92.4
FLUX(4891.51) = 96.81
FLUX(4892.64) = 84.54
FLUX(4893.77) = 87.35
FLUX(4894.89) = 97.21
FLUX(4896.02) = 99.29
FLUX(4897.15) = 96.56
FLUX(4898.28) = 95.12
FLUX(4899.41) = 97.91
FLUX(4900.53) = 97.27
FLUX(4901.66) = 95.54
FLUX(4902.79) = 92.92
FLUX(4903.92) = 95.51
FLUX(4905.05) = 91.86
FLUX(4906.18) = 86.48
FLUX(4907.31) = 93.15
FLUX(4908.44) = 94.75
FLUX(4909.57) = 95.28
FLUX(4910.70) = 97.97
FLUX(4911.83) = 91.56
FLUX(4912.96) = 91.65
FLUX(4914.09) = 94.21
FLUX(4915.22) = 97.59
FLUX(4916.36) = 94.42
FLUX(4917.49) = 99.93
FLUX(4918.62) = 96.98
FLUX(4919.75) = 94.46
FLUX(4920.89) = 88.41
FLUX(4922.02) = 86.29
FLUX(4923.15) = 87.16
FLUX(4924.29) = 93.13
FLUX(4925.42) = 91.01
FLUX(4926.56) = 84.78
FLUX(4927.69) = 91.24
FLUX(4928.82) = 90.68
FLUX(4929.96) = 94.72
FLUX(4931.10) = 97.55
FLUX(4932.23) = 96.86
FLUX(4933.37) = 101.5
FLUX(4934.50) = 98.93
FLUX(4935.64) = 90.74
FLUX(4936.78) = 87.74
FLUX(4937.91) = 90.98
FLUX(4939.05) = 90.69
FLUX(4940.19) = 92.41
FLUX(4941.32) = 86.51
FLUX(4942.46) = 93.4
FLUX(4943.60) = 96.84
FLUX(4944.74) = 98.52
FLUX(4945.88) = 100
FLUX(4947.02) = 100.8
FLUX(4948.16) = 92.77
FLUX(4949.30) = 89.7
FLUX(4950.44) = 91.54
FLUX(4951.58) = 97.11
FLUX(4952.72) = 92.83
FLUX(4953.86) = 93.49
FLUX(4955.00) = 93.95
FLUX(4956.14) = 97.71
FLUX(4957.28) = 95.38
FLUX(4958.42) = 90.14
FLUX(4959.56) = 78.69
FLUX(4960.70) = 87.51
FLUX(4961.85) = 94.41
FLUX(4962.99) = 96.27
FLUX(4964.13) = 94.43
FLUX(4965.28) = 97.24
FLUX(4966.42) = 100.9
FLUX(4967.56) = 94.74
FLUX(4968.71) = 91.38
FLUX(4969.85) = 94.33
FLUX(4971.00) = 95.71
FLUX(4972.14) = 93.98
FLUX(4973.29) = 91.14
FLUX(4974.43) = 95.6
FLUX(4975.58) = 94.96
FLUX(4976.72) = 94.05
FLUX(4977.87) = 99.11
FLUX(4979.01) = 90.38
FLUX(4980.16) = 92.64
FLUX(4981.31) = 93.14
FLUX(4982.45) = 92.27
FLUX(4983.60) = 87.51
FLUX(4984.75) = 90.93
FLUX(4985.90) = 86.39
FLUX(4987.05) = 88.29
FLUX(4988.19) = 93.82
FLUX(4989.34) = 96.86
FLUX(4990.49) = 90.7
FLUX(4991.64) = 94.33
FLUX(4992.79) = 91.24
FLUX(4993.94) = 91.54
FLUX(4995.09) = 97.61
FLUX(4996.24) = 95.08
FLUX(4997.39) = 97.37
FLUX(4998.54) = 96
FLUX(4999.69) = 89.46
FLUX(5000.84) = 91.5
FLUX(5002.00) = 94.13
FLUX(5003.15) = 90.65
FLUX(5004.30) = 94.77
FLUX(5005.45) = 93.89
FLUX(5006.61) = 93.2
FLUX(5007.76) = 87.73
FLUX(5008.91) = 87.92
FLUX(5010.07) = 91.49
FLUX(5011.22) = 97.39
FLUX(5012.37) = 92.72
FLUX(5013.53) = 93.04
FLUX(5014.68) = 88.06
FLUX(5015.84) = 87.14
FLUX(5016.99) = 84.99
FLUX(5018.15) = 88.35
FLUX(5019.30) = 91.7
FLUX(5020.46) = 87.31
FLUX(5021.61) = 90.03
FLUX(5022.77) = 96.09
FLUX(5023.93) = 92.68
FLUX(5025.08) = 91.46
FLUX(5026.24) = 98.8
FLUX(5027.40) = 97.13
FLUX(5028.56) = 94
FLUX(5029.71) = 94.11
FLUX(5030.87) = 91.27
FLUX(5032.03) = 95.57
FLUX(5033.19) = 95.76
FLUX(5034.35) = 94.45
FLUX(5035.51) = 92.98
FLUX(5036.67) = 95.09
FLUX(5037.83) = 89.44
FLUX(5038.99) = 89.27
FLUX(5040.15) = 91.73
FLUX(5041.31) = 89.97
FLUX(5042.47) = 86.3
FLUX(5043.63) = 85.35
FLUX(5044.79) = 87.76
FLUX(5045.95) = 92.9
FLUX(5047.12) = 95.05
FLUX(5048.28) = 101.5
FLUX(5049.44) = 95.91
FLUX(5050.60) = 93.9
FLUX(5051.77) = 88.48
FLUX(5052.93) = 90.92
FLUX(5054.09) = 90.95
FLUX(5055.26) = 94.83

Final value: 0.98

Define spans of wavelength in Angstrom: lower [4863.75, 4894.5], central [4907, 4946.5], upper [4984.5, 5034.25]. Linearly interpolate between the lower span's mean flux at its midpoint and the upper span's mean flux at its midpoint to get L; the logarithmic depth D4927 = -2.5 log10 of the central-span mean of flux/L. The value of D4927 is -0.03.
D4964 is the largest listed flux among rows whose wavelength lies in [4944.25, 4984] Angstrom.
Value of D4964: 100.9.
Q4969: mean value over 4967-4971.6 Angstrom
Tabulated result 94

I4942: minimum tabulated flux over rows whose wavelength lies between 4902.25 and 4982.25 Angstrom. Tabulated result 78.69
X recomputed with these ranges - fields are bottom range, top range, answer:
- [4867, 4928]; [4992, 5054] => 1.05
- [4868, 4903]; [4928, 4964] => 1.03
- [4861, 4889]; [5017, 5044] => 1.11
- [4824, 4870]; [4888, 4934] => 1.06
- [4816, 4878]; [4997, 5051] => 1.09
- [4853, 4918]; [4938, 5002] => 1.06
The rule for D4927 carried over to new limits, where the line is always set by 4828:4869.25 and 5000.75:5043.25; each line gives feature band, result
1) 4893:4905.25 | -0.05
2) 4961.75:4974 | -0.04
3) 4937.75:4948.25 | -0.04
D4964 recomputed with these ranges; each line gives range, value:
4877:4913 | 99.66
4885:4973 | 101.5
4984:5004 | 97.61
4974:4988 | 99.11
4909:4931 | 99.93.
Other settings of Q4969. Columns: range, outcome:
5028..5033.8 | 94.2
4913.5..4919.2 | 96.6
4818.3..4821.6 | 96.8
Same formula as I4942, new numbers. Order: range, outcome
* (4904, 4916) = 86.48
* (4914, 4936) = 84.78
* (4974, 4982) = 90.38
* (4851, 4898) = 47.78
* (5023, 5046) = 85.35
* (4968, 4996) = 86.39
